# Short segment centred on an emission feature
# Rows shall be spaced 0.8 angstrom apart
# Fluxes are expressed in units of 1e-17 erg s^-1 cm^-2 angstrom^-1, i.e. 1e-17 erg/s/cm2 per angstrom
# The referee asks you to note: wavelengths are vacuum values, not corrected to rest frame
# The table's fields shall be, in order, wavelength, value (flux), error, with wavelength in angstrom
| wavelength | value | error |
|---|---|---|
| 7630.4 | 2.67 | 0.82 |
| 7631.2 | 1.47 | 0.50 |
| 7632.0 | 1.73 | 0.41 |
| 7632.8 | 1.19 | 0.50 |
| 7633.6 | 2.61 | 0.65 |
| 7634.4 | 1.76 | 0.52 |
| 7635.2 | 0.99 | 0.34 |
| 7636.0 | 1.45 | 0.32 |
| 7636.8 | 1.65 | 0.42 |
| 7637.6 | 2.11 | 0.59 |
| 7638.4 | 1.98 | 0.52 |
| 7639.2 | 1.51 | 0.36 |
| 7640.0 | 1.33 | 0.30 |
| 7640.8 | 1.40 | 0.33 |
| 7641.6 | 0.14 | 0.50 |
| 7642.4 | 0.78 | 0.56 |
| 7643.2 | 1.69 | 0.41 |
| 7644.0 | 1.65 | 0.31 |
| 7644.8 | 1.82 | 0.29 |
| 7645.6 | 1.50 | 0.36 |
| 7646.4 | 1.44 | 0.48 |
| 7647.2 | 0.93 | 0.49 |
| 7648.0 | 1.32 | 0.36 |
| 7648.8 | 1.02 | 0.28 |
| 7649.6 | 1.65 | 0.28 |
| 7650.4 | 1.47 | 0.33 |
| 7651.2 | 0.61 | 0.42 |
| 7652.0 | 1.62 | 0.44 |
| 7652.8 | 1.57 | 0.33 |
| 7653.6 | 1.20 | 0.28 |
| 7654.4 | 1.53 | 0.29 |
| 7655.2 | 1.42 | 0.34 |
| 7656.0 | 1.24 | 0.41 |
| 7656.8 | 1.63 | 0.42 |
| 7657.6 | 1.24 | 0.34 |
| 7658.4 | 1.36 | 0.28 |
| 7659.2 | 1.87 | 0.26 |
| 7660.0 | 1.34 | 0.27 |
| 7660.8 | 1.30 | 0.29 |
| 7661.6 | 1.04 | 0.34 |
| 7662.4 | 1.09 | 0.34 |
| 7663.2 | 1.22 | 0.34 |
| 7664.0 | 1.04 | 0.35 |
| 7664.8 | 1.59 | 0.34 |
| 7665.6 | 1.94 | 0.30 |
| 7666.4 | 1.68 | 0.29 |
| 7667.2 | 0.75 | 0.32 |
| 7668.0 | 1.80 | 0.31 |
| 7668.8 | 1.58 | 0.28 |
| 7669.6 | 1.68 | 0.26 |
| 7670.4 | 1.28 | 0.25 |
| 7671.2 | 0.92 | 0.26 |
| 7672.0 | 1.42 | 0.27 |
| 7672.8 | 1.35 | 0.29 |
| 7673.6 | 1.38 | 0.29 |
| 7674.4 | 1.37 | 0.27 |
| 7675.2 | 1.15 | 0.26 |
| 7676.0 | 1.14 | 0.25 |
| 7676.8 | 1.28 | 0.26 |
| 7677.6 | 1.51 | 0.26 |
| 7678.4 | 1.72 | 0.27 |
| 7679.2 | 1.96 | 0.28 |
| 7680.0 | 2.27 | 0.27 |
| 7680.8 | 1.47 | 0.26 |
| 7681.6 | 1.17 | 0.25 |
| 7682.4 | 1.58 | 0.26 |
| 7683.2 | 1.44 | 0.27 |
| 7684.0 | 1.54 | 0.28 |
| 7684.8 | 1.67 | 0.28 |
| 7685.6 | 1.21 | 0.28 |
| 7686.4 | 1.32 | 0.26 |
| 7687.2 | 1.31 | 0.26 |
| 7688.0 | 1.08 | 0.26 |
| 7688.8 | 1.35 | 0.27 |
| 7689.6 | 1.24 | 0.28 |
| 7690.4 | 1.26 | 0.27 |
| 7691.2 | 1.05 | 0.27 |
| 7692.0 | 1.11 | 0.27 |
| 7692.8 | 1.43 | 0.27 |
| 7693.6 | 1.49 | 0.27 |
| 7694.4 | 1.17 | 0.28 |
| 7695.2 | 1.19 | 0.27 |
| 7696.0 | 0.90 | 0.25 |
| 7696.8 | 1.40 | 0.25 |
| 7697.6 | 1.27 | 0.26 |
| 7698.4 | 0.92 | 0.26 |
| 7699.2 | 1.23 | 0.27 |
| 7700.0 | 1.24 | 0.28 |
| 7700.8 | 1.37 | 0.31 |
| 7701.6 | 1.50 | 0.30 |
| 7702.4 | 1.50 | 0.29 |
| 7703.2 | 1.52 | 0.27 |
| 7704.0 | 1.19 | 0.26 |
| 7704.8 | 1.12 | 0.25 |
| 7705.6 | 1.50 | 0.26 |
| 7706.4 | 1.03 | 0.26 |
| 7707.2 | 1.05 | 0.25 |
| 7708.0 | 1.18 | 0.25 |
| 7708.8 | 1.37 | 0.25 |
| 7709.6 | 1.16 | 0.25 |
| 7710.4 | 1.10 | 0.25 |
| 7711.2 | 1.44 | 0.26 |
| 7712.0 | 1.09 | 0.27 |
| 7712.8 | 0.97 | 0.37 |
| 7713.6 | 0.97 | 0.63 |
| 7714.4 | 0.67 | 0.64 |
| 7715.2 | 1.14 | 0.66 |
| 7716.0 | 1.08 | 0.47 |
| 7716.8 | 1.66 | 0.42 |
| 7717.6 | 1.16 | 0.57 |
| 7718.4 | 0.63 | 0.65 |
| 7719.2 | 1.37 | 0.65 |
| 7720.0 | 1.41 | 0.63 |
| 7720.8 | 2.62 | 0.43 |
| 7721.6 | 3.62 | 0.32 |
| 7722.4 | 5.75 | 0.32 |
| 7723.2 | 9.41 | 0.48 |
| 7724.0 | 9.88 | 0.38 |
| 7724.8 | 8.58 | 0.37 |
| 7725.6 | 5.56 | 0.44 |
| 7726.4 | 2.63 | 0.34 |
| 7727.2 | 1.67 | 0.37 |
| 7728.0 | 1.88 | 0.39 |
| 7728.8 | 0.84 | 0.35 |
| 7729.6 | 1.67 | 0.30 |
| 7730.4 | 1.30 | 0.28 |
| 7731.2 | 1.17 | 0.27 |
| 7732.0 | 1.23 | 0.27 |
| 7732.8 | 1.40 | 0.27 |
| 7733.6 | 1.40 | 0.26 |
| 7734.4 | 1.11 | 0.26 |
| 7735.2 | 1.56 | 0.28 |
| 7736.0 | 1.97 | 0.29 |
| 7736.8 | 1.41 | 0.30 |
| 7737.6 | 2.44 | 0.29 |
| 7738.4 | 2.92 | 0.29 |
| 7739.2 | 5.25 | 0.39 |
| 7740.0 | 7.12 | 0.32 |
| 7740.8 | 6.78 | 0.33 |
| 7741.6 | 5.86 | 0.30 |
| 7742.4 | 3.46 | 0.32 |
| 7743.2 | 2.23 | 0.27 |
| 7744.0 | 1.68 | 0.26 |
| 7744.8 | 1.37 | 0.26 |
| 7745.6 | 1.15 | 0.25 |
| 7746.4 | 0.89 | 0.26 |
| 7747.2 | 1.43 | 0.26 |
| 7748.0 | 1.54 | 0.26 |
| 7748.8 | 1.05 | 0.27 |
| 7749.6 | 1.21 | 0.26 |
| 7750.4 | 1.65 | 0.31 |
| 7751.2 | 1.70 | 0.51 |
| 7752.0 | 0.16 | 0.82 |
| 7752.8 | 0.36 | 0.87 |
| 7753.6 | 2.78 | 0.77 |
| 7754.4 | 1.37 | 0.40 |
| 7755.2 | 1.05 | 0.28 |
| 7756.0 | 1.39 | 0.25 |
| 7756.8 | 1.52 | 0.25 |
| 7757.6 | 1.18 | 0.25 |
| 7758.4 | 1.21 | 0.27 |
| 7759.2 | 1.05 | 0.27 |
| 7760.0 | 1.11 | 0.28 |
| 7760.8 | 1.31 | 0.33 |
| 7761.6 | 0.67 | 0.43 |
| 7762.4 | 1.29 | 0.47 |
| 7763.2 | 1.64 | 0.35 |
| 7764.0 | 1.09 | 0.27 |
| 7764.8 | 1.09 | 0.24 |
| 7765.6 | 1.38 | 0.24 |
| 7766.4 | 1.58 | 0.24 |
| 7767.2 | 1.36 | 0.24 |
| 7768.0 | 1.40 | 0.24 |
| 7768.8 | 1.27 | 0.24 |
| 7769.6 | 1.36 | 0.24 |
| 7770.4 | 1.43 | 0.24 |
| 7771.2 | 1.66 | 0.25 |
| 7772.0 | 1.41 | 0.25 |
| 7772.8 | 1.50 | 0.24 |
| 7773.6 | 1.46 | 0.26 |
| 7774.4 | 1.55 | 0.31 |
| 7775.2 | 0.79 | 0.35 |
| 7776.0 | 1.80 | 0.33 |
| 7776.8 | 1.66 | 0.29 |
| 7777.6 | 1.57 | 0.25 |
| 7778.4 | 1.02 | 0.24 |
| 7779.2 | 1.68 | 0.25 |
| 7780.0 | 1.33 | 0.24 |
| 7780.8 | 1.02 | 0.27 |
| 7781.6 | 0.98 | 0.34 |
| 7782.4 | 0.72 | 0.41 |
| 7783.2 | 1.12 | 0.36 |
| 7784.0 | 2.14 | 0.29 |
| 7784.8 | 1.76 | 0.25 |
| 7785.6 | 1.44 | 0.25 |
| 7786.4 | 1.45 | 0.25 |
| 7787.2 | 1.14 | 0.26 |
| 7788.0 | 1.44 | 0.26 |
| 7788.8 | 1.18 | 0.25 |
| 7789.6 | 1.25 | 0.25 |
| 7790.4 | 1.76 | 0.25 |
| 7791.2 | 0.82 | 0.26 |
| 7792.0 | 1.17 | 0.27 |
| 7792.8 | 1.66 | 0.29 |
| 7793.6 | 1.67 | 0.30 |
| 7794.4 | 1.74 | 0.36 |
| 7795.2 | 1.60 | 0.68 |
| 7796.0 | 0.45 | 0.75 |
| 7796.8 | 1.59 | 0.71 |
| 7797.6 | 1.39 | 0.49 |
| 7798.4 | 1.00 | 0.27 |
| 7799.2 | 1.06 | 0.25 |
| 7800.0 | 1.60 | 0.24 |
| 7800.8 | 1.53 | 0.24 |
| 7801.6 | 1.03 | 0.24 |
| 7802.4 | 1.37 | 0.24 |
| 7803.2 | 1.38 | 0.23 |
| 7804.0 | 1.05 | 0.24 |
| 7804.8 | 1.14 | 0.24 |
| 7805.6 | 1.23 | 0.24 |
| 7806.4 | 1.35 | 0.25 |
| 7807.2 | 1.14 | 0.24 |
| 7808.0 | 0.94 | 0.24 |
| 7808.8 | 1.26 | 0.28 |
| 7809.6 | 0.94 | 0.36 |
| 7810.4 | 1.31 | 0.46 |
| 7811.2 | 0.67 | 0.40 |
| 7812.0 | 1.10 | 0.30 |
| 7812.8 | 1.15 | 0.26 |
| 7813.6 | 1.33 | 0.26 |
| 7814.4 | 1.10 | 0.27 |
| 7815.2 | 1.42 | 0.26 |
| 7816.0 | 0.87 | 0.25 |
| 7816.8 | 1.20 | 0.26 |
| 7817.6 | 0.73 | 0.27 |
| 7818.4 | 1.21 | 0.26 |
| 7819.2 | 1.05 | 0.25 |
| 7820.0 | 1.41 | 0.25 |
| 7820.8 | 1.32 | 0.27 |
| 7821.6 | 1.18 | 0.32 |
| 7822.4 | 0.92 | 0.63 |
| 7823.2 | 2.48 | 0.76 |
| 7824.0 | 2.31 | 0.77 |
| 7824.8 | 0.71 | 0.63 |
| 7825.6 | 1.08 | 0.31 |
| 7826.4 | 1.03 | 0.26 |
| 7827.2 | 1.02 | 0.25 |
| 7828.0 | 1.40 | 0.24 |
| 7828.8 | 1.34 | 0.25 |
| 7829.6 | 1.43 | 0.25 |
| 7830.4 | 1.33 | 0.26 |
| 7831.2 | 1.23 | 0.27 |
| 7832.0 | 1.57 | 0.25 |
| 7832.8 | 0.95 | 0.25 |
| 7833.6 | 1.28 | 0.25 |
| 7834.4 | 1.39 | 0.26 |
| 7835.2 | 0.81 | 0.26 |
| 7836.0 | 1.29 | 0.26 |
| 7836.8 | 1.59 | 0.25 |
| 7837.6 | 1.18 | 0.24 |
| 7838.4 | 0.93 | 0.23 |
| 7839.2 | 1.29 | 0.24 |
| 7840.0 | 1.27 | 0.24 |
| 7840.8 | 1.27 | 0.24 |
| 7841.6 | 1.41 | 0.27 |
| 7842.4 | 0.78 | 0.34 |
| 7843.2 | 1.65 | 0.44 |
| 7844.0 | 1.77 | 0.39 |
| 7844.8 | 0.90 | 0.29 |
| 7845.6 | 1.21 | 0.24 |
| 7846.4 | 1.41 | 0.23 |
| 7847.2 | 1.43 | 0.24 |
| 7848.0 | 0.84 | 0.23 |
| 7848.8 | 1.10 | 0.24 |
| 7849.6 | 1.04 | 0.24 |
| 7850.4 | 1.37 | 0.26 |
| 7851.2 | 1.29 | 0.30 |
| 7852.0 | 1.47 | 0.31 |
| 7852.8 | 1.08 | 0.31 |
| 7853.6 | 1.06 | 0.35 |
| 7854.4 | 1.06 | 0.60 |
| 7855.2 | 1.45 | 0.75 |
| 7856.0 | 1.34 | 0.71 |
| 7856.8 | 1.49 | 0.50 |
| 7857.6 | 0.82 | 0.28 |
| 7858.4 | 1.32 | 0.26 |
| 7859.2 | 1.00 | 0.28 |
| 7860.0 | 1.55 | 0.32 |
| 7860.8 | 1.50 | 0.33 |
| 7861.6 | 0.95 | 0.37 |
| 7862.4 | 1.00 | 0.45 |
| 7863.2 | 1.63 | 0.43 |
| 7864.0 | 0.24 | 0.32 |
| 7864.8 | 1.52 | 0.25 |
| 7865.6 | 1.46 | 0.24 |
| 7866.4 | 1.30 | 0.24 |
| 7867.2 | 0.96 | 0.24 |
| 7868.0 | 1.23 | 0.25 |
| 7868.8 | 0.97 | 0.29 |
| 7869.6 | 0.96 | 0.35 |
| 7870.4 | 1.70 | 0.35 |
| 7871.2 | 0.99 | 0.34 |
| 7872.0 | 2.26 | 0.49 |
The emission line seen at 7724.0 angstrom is [S II]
